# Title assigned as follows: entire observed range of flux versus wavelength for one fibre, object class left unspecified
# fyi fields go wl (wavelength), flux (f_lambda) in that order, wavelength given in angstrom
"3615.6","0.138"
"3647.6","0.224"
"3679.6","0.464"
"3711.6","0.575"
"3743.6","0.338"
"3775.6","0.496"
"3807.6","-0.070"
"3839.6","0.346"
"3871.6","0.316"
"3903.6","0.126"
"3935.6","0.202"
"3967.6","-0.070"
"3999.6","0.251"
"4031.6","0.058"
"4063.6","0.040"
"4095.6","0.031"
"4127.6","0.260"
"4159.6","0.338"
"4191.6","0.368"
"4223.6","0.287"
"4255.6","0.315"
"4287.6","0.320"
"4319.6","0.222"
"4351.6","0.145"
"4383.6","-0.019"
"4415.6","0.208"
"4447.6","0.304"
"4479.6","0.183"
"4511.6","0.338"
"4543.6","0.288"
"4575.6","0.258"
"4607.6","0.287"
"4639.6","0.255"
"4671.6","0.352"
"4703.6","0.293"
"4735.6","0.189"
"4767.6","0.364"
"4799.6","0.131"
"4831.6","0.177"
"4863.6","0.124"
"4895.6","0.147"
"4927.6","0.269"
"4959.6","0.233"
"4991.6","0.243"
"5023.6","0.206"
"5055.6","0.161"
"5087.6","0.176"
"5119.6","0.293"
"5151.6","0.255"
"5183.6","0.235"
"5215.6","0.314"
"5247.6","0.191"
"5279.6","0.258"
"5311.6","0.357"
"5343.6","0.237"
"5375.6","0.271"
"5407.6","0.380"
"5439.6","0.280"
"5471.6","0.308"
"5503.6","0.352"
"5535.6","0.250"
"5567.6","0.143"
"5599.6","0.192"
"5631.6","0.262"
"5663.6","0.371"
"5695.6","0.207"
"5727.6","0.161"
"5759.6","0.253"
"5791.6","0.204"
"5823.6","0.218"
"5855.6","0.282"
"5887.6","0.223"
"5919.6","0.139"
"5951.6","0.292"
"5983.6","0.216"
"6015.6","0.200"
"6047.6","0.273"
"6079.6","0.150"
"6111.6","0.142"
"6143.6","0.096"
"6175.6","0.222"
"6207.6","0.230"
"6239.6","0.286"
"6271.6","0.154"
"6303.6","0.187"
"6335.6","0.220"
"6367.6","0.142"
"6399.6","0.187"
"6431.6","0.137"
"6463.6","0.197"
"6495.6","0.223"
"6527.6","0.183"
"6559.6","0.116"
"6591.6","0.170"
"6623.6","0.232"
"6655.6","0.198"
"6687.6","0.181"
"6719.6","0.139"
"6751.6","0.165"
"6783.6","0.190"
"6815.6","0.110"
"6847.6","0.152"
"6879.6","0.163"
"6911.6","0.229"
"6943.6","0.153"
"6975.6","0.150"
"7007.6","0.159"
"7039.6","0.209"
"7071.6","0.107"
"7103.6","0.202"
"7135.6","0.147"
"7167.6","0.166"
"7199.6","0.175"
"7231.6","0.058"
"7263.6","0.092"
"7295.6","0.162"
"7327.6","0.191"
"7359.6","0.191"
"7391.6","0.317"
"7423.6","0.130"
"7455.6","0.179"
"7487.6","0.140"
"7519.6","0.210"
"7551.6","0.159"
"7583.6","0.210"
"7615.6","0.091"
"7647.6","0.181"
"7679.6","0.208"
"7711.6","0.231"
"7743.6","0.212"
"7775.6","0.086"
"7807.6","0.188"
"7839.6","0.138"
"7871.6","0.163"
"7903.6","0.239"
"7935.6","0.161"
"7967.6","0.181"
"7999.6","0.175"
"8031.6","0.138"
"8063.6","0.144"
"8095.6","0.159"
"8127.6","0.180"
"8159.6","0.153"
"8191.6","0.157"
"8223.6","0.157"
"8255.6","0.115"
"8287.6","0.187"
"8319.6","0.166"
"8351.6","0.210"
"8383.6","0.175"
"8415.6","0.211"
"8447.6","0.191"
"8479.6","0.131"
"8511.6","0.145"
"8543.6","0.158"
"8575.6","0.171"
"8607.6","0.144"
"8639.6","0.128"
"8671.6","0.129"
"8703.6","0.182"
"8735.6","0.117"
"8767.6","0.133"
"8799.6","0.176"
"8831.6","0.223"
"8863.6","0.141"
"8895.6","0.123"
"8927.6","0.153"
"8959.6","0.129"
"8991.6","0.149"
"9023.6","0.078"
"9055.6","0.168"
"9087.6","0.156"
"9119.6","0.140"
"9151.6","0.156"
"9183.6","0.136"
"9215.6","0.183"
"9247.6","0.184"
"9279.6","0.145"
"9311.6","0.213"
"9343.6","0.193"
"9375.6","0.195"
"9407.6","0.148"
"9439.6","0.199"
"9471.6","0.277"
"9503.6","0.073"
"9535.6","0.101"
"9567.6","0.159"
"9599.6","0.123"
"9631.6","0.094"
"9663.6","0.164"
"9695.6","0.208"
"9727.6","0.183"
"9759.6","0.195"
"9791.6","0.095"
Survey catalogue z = 0.13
